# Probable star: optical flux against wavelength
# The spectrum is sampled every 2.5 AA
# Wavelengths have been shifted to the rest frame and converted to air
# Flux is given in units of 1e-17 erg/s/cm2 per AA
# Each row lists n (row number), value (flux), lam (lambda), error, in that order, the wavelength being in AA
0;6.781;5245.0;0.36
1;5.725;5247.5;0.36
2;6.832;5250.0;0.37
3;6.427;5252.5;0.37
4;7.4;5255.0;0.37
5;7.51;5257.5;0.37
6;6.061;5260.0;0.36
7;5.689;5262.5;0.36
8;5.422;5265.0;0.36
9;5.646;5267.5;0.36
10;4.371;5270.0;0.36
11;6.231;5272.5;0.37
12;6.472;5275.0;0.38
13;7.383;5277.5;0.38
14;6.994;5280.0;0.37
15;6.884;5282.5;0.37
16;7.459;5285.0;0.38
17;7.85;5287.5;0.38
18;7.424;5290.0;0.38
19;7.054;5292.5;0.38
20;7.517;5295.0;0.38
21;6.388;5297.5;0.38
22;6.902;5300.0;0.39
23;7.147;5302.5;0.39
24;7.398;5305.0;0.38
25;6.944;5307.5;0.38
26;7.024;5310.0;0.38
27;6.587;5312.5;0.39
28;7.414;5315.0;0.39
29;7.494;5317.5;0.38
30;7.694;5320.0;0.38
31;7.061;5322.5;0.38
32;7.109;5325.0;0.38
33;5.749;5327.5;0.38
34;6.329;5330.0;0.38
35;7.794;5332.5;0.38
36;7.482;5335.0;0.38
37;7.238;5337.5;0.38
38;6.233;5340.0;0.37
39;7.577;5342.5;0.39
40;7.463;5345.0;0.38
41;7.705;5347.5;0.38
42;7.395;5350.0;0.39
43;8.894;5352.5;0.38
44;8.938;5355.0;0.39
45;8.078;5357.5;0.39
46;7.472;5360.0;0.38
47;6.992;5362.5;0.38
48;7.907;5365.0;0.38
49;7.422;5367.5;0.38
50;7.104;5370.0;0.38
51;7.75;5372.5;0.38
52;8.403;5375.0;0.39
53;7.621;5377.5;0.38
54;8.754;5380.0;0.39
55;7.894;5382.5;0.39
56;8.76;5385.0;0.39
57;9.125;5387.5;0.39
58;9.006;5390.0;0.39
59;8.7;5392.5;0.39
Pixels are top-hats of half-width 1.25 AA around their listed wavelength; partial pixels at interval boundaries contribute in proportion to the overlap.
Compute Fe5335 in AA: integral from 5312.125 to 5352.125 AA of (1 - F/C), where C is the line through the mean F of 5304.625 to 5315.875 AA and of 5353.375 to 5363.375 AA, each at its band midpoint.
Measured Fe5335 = 1.3 AA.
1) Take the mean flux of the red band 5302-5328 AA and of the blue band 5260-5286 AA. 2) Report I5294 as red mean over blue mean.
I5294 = 1.14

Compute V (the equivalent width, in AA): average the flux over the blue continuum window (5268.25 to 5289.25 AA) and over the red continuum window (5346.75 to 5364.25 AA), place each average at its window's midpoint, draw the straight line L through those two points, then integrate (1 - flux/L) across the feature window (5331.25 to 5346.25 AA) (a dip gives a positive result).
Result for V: 0.7 AA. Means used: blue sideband 6.7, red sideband 7.93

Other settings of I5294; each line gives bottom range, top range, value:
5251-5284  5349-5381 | 1.24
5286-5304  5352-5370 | 1.09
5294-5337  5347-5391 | 1.14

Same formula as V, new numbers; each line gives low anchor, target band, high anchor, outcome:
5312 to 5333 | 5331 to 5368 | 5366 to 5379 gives -1.3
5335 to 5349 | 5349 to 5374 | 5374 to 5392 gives 0.1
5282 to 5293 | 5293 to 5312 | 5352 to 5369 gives 1.2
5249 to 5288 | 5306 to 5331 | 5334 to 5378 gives 0.7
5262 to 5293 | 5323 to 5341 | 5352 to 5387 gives 1.3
